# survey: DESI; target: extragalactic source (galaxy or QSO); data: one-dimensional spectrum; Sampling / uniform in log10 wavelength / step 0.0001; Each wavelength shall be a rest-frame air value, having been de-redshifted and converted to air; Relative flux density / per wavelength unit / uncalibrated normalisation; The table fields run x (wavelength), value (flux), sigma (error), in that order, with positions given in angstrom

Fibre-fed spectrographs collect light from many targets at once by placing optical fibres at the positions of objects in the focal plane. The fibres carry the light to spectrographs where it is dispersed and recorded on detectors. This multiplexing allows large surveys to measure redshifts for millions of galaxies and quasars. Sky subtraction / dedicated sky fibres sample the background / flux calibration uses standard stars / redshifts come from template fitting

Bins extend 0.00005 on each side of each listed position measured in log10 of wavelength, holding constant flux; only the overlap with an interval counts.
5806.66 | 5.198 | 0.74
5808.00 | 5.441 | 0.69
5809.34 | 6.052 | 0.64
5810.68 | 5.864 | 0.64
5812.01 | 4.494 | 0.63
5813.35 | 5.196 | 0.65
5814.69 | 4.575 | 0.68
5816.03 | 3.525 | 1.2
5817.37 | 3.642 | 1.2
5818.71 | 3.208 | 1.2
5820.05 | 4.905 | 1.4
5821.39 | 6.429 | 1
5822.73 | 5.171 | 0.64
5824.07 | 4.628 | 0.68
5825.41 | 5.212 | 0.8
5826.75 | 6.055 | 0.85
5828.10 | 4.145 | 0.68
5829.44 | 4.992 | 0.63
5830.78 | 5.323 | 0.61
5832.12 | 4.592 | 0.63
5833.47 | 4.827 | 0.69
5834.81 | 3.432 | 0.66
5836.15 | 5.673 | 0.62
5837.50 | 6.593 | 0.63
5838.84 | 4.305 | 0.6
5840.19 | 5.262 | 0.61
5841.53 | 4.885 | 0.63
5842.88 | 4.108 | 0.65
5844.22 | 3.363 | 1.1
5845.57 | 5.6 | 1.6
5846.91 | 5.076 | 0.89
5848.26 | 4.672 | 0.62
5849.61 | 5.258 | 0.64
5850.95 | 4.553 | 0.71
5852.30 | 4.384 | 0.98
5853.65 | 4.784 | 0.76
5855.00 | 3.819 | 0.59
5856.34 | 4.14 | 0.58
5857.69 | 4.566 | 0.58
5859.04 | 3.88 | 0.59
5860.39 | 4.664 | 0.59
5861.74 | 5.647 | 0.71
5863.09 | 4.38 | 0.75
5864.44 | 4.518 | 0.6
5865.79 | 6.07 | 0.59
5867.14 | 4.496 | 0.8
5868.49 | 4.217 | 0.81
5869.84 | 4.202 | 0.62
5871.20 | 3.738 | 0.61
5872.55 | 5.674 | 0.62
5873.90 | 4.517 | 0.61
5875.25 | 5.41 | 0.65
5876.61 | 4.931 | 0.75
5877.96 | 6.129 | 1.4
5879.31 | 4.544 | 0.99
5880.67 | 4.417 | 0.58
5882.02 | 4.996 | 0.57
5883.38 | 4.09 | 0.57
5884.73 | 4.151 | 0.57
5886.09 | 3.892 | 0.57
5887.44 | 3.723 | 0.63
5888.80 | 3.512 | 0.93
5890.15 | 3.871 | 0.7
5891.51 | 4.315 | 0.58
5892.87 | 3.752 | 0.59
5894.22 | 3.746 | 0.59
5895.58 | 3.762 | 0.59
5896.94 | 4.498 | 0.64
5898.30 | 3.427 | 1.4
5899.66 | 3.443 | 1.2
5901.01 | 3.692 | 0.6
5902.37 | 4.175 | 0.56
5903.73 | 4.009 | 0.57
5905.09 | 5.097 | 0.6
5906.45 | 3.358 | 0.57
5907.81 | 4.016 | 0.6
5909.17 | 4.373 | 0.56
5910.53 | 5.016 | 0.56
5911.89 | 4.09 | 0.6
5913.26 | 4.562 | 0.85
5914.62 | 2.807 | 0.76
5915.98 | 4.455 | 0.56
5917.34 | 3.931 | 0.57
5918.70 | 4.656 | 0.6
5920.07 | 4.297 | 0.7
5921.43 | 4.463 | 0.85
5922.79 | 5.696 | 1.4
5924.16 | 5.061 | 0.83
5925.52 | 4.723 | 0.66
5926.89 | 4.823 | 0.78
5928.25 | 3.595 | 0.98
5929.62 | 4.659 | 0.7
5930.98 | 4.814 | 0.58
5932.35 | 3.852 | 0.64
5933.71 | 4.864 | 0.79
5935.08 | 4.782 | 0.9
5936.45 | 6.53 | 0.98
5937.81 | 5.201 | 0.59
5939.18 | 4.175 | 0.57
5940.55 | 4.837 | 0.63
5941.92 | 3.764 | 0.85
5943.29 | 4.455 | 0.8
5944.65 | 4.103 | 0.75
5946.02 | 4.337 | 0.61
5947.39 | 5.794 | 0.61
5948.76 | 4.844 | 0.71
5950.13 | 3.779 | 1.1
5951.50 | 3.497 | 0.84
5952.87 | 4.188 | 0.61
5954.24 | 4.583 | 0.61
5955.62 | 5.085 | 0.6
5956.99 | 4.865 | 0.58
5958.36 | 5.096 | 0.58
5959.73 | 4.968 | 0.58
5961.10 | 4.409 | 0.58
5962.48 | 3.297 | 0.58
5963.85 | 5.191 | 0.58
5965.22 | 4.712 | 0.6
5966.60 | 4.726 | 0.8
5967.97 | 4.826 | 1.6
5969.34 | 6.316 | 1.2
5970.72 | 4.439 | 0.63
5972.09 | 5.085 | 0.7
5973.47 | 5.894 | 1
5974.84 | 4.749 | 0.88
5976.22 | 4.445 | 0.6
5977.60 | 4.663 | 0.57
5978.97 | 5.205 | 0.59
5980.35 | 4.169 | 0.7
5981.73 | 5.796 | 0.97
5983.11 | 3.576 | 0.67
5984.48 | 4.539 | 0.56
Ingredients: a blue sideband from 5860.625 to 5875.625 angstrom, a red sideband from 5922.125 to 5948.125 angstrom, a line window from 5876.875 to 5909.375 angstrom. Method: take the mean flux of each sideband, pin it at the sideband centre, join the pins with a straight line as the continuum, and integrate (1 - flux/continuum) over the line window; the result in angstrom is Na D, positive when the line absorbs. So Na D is 4.4 angstrom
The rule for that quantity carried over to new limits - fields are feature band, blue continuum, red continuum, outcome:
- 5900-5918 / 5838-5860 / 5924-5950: 2.0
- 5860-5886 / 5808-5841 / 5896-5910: -2.3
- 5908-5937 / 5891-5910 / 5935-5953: -1.7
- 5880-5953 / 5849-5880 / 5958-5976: 7.4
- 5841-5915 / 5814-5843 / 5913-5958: 4.8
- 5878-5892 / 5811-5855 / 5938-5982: 1.5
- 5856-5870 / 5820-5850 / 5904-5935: 0.4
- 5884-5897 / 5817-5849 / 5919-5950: 2.4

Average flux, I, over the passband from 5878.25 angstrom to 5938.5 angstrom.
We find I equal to 4.32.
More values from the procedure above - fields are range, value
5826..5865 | 4.74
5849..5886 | 4.66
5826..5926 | 4.51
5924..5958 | 4.61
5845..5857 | 4.69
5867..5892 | 4.46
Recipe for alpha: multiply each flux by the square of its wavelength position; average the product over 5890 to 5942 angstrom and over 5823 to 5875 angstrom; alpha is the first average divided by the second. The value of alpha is 0.94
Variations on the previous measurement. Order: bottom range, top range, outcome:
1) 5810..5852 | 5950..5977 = 1.03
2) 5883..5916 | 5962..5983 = 1.26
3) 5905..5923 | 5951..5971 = 1.11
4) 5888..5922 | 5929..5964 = 1.15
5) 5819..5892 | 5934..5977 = 1.04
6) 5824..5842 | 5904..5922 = 0.87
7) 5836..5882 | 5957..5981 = 1.05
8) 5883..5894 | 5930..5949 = 1.23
